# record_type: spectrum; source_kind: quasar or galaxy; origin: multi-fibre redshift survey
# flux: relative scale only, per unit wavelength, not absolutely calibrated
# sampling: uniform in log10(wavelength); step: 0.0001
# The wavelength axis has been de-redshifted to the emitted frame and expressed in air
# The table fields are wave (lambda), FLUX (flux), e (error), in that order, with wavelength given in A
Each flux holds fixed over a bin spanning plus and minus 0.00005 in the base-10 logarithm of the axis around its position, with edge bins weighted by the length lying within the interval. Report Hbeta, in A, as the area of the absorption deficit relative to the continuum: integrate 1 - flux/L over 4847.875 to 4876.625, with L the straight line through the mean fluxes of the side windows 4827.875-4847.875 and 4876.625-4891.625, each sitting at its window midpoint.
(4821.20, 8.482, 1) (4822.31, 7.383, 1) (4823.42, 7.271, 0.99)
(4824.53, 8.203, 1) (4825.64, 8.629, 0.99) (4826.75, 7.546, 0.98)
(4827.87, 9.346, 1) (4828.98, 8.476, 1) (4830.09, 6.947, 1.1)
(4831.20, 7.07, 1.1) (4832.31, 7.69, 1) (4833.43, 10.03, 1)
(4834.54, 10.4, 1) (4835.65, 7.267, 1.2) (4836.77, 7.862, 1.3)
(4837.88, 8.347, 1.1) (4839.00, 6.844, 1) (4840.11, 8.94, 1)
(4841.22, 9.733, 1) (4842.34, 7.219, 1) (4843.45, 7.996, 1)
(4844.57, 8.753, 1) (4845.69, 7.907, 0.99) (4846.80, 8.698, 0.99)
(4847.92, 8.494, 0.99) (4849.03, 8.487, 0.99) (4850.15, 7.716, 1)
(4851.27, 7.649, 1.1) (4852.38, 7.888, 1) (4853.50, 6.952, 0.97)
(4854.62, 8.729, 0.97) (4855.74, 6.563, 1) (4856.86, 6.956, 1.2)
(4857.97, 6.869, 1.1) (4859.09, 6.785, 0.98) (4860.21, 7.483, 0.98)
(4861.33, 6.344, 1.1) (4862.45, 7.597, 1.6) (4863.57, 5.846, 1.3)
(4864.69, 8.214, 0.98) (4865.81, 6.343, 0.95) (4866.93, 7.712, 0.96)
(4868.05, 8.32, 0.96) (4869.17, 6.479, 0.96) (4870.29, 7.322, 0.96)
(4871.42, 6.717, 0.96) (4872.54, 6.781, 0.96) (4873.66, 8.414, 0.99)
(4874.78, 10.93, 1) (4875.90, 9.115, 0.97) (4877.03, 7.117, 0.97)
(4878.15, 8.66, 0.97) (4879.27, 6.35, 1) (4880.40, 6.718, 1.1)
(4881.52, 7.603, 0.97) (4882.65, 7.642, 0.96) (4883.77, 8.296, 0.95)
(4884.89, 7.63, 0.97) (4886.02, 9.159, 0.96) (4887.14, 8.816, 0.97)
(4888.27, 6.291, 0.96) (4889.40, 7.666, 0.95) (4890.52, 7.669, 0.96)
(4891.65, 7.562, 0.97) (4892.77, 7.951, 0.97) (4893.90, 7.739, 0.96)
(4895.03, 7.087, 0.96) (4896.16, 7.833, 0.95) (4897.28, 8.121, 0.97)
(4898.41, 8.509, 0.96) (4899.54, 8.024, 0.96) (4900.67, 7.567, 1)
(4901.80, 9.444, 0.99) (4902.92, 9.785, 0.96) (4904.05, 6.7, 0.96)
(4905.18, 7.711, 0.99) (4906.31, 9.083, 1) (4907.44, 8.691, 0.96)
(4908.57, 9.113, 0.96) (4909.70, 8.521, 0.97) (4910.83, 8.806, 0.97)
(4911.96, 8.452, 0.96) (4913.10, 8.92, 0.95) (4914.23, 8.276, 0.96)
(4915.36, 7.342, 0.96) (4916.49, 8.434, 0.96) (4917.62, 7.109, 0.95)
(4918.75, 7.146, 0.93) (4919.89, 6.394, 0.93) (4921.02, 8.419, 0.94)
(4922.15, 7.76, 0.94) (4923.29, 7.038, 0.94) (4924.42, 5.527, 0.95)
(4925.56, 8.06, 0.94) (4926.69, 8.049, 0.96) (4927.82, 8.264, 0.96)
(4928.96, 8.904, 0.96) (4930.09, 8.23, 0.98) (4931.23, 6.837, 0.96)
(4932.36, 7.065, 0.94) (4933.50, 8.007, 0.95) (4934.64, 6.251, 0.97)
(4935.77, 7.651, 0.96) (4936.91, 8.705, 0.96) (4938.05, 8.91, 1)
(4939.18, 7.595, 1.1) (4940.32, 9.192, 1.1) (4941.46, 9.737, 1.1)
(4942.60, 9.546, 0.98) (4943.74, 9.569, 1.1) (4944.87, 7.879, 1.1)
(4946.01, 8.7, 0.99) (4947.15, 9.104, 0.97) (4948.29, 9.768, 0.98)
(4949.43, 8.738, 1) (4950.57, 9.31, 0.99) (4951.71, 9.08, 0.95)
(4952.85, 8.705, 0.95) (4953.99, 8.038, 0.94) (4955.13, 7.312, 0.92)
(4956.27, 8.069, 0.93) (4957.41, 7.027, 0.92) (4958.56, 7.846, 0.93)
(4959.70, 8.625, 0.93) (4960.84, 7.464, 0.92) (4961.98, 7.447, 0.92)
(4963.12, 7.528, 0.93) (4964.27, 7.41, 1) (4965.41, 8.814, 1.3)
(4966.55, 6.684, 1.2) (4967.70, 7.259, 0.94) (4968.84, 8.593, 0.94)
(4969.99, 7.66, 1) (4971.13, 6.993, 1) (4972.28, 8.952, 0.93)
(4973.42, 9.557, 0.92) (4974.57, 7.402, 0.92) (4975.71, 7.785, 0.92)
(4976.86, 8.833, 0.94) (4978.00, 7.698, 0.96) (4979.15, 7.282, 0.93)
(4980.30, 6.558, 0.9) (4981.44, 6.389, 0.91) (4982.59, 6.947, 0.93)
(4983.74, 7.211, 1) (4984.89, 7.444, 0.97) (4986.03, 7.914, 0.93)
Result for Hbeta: 1.47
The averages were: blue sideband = 8.28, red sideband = 7.67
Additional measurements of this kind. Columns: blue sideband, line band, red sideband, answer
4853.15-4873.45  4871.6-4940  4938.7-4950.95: 1.25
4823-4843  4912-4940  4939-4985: 1.38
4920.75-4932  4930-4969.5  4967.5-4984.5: -2.62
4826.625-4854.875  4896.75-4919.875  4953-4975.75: -0.70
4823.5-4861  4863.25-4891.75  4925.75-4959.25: 1.52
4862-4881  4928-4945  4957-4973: -1.28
